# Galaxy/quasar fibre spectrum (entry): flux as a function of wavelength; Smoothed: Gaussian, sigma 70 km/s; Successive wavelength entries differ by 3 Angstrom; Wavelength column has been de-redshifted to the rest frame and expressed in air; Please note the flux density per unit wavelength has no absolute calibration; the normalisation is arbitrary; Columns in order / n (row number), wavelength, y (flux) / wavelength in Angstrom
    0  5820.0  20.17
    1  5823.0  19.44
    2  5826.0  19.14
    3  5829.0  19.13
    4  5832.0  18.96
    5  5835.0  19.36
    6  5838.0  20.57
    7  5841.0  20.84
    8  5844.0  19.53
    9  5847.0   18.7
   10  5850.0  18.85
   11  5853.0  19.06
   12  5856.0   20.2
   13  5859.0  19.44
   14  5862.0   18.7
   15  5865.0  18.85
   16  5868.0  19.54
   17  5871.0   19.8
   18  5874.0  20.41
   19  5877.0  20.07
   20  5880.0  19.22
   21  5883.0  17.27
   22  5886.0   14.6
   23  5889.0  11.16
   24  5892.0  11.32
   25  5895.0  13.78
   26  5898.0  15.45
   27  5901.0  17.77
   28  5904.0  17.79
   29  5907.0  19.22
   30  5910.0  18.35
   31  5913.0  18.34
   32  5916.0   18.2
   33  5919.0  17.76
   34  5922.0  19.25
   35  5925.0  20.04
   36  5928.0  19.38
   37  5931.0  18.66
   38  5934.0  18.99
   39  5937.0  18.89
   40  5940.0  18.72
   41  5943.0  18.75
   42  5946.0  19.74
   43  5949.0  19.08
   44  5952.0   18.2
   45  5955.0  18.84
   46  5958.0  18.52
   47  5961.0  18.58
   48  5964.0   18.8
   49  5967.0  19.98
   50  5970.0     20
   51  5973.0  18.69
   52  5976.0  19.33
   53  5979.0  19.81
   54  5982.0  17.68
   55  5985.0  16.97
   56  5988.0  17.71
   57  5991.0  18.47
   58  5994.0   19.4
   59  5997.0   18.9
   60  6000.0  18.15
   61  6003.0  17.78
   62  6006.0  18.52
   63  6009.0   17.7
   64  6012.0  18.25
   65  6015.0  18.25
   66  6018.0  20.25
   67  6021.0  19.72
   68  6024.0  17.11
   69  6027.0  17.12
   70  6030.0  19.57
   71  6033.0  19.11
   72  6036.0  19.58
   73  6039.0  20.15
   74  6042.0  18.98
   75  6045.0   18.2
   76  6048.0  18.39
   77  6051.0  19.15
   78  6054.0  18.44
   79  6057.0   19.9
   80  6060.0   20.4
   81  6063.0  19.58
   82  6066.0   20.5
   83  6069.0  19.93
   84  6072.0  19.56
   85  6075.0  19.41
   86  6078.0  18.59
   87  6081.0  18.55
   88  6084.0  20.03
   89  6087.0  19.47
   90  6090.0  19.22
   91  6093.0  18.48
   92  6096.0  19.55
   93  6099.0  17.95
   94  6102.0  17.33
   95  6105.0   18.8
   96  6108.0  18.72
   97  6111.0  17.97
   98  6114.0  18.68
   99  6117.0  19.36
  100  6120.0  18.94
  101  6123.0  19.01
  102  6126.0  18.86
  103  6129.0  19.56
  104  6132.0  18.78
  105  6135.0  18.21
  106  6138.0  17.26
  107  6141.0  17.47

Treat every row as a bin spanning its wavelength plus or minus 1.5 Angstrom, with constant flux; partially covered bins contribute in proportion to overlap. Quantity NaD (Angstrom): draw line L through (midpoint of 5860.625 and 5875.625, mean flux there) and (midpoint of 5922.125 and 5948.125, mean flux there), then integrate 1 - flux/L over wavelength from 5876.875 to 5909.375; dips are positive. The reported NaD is 5.6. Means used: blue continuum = 19.5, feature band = 16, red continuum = 19.2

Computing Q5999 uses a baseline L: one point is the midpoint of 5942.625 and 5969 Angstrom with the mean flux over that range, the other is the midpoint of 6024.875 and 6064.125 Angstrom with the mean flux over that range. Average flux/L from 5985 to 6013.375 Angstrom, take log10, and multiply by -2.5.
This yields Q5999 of 0.05 mag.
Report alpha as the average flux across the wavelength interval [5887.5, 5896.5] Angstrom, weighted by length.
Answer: 12.1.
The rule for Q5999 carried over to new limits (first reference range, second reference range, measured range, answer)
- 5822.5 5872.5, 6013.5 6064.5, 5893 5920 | 0.12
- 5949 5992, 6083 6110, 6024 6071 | -0.03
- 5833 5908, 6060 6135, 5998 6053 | 0.00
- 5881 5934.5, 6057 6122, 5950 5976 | -0.08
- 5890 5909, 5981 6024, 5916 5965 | -0.12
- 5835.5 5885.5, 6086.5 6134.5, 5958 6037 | 0.02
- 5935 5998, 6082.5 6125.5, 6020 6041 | 0.00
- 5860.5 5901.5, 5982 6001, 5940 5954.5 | -0.07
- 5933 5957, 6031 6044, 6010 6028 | 0.05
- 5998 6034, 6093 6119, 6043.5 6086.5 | -0.05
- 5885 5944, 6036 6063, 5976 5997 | -0.01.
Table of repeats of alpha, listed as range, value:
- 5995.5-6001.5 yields 18.5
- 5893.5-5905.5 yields 16.2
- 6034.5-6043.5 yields 19.6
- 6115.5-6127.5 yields 19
